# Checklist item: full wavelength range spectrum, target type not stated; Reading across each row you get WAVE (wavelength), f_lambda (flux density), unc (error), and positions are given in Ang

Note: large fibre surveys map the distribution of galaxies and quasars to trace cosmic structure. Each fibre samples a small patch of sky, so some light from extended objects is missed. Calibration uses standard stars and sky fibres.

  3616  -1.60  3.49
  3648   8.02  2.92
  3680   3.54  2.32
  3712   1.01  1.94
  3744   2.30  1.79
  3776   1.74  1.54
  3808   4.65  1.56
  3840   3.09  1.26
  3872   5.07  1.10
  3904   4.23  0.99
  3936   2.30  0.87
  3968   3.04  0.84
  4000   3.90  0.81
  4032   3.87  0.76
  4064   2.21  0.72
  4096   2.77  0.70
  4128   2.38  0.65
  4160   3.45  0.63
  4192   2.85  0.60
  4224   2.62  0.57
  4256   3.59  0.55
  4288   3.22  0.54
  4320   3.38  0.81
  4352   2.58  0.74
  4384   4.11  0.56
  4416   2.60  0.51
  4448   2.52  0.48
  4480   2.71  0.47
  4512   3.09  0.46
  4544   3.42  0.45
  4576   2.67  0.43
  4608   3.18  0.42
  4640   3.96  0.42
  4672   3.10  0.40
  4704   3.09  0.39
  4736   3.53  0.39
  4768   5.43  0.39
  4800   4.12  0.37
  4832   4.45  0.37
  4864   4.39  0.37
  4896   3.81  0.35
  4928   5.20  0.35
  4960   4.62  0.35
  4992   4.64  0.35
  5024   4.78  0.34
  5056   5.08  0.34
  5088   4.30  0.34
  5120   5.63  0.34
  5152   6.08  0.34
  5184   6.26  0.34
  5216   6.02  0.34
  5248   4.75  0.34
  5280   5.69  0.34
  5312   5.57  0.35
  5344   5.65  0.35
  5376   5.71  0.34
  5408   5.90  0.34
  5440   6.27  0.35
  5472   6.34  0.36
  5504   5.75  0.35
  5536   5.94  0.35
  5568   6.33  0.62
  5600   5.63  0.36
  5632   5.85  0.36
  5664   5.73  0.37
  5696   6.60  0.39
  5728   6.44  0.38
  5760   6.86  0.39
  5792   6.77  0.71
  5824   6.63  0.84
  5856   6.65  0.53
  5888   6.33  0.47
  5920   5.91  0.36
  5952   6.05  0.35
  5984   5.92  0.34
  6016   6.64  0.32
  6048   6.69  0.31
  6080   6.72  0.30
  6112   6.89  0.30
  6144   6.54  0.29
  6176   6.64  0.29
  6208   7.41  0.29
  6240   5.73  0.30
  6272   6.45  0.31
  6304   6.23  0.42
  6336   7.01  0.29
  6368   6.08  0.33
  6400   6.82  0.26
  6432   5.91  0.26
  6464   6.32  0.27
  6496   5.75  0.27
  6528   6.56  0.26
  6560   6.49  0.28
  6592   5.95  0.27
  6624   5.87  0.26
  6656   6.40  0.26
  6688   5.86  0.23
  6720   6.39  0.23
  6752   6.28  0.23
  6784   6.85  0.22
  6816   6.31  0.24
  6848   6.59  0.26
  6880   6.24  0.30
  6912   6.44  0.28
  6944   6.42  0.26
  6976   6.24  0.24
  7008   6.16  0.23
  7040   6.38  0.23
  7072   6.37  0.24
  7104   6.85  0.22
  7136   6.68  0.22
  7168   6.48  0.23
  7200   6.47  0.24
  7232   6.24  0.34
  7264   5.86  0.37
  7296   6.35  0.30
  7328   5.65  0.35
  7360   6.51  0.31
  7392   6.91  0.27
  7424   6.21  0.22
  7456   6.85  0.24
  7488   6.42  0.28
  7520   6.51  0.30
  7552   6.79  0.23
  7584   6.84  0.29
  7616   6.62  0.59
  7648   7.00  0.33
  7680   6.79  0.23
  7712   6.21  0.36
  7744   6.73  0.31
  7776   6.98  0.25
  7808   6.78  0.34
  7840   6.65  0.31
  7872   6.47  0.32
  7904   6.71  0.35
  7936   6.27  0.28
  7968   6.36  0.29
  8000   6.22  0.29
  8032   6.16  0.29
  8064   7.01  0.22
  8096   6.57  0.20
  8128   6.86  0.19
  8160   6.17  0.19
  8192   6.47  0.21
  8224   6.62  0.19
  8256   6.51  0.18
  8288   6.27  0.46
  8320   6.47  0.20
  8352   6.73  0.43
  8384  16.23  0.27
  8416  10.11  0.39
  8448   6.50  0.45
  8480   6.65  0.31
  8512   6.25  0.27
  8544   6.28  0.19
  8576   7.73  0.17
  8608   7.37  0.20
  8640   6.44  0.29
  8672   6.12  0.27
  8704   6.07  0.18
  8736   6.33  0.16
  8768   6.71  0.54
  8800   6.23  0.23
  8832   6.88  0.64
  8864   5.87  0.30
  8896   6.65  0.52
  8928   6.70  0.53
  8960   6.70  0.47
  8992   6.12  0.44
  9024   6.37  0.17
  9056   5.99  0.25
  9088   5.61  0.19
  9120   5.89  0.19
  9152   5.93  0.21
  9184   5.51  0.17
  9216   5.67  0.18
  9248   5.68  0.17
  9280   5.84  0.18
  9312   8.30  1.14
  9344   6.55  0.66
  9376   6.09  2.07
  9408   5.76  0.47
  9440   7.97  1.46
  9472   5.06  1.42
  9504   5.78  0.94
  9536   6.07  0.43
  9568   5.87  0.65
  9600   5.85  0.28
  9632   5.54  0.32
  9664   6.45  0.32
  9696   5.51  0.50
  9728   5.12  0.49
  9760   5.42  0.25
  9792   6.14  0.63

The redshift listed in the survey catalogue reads 0.28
